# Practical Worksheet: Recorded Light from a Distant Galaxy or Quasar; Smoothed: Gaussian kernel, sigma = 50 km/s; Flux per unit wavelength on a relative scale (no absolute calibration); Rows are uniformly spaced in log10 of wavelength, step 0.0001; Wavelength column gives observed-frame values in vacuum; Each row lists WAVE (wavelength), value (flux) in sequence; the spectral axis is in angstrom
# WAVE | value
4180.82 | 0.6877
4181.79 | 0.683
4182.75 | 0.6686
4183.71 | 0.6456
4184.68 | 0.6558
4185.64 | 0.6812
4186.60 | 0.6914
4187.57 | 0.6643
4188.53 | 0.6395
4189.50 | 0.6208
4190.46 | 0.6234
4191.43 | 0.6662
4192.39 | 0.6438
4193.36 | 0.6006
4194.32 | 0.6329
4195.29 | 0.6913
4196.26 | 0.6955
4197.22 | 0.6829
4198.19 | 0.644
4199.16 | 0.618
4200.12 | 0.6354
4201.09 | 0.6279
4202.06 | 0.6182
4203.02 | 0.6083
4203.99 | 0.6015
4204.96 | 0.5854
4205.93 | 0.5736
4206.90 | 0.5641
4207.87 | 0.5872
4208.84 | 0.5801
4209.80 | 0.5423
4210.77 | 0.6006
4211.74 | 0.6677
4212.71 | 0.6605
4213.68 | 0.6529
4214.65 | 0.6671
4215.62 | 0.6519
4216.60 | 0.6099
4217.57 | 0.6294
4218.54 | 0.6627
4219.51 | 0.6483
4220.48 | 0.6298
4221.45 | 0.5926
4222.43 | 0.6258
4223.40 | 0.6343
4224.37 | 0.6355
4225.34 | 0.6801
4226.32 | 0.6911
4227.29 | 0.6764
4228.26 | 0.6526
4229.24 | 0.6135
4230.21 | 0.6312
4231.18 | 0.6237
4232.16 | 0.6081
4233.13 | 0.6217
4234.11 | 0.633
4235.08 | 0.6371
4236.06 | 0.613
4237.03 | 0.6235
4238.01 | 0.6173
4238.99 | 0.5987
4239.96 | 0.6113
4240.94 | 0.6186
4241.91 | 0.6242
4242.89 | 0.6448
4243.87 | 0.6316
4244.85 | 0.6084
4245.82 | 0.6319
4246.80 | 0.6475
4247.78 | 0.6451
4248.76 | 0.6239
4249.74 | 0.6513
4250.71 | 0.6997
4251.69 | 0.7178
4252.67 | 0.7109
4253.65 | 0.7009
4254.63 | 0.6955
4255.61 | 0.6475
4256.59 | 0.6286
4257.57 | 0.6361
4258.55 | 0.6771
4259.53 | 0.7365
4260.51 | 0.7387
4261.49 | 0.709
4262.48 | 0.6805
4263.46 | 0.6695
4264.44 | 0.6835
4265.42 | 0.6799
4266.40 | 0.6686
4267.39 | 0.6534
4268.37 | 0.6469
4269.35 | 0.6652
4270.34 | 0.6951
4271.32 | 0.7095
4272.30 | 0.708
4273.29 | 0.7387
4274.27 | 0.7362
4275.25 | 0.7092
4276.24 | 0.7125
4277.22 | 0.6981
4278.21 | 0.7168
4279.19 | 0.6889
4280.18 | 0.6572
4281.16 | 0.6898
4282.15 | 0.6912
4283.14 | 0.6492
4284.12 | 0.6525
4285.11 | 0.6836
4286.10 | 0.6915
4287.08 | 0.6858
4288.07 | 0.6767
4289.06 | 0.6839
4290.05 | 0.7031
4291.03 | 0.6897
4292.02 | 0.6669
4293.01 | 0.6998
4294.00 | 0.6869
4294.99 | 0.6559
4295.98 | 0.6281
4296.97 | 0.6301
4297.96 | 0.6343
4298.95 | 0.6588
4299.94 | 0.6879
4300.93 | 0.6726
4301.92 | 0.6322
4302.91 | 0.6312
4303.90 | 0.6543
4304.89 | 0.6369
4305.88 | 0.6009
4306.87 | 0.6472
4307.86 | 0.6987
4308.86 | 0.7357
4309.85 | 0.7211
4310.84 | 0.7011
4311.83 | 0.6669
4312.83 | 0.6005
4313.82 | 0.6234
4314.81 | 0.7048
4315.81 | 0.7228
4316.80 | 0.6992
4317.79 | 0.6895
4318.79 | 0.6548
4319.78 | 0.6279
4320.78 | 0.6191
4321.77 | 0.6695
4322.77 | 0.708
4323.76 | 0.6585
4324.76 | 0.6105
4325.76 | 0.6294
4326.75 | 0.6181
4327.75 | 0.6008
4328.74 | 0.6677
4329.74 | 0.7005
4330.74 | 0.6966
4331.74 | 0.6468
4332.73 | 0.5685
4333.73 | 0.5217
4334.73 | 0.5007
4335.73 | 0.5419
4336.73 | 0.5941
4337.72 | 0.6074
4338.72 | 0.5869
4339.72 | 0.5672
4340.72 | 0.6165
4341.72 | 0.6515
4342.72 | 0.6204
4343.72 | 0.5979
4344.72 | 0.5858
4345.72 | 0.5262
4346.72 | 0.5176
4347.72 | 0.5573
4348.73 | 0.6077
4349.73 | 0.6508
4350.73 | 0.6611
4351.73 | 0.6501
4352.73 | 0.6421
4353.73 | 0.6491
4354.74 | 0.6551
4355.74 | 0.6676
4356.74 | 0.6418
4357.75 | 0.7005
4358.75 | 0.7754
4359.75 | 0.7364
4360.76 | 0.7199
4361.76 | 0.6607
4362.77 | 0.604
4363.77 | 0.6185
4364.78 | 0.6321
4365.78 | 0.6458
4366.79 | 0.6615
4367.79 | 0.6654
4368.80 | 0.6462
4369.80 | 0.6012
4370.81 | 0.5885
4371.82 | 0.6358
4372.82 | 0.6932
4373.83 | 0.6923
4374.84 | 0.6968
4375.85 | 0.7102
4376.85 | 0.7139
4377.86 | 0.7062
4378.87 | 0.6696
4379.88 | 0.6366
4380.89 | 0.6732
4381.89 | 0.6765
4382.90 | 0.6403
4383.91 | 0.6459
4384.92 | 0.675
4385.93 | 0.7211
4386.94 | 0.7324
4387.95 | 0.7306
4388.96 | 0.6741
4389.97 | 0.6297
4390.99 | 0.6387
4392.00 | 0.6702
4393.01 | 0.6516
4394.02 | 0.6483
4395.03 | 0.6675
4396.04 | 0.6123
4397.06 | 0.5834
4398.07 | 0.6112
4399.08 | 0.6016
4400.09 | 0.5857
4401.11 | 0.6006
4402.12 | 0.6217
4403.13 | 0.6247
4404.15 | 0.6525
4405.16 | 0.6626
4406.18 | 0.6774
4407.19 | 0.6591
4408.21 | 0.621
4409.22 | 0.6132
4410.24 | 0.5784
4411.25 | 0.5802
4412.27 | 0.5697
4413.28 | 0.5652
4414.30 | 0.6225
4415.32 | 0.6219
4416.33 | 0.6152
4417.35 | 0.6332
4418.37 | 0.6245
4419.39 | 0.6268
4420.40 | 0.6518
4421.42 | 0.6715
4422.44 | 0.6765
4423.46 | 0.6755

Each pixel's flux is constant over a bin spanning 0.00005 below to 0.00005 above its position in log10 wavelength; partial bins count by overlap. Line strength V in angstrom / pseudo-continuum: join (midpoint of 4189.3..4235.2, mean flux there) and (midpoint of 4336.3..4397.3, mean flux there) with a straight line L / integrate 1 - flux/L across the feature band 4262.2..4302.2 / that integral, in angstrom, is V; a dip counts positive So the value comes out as -2.6 angstrom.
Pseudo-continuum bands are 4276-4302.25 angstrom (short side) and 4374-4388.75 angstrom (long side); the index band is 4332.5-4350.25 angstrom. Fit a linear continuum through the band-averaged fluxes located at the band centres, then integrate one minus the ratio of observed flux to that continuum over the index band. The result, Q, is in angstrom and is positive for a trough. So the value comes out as 2.7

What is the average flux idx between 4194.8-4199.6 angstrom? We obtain 0.666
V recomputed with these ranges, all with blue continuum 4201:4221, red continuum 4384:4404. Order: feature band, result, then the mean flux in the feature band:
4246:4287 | -3.8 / 0.684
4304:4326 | -1.1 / 0.665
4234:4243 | 0.0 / 0.621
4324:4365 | 0.9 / 0.625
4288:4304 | -0.8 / 0.664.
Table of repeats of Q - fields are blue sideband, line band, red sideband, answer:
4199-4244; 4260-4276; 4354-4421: -1.6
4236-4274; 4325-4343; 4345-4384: 1.3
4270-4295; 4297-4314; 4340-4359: 0.3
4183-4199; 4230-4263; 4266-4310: 0.8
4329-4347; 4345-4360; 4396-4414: -1.1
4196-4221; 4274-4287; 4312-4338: -1.2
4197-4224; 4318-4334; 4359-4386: 0.3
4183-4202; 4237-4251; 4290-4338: 0.4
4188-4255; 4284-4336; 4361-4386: -0.4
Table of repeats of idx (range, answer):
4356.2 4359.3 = 0.707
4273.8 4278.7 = 0.715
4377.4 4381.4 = 0.672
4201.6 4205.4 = 0.604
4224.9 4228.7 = 0.675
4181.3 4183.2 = 0.674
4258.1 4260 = 0.707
